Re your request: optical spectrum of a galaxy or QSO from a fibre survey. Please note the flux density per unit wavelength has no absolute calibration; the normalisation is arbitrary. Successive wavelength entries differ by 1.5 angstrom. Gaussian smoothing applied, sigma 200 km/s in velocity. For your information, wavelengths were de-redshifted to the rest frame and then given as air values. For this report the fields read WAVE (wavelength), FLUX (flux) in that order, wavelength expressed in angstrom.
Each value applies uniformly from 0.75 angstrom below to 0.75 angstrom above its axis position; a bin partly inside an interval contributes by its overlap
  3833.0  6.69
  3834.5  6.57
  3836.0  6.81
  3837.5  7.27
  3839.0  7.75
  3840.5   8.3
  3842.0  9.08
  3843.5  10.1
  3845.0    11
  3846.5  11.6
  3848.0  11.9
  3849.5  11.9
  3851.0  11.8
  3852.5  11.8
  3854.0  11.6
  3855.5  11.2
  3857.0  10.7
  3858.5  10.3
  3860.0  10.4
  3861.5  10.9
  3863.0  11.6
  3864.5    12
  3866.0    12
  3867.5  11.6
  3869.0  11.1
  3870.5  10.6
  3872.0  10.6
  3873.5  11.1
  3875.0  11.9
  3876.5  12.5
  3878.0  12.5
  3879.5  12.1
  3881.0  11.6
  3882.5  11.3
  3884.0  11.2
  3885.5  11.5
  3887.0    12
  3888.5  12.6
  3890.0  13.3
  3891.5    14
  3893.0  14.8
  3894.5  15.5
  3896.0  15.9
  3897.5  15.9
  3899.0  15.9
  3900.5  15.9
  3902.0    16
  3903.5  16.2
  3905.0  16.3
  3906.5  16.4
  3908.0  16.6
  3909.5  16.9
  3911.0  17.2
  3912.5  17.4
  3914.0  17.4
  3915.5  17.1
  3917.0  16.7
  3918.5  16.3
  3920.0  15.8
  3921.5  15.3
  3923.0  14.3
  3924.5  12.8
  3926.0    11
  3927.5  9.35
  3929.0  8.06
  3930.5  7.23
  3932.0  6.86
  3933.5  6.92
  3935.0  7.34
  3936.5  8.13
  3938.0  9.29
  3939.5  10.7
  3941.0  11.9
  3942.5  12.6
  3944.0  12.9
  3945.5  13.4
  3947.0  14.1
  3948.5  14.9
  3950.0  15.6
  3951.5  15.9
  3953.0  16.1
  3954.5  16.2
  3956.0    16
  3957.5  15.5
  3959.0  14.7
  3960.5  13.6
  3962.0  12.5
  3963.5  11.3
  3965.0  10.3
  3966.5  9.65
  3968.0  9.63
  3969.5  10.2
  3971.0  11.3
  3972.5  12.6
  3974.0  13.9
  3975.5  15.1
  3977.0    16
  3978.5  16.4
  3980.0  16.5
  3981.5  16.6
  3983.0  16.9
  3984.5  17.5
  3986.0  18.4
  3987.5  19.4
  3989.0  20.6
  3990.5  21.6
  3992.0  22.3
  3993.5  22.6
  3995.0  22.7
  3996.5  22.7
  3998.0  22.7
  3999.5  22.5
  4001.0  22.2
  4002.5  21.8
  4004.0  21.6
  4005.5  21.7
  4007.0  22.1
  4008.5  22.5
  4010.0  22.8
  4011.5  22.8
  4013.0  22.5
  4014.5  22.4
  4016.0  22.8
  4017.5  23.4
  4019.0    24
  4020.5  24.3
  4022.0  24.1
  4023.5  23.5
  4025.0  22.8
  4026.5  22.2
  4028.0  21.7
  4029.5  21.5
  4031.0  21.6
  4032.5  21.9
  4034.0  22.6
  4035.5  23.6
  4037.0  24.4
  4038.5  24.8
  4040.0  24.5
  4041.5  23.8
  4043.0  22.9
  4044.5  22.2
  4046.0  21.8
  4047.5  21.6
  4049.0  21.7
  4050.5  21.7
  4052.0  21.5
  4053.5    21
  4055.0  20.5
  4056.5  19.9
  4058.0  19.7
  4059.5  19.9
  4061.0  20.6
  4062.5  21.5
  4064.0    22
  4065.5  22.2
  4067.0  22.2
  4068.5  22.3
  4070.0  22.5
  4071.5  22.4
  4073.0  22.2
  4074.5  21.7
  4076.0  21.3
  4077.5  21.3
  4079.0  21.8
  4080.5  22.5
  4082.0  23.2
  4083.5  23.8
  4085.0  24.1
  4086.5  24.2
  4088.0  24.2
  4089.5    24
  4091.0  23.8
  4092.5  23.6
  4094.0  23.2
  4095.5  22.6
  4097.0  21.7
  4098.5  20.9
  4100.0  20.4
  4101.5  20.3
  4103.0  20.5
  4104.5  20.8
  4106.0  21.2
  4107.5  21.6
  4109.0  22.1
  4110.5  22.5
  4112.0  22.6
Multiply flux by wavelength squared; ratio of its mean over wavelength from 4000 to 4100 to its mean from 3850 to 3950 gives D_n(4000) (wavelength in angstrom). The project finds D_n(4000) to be 1.89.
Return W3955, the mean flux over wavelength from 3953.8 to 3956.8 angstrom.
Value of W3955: 16.1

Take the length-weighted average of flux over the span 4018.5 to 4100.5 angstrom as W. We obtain 22.4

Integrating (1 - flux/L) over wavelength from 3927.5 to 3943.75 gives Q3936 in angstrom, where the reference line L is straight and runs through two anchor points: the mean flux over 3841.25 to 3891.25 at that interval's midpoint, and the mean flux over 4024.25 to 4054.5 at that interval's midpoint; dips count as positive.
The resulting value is 7.0 angstrom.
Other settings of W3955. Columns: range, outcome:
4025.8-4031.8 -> 21.7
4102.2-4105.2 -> 20.6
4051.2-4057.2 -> 20.7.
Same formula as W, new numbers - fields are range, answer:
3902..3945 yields 13.1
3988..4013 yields 22.2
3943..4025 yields 18.1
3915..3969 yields 12.5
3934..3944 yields 10.1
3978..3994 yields 19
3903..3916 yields 16.8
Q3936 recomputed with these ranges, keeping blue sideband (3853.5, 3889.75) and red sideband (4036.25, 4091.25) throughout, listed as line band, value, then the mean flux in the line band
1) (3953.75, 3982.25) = 5.6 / 13.6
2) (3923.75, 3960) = 8.3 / 12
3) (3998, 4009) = -1.9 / 22.1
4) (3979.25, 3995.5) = -1.3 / 19.5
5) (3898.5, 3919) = -4.6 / 16.6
